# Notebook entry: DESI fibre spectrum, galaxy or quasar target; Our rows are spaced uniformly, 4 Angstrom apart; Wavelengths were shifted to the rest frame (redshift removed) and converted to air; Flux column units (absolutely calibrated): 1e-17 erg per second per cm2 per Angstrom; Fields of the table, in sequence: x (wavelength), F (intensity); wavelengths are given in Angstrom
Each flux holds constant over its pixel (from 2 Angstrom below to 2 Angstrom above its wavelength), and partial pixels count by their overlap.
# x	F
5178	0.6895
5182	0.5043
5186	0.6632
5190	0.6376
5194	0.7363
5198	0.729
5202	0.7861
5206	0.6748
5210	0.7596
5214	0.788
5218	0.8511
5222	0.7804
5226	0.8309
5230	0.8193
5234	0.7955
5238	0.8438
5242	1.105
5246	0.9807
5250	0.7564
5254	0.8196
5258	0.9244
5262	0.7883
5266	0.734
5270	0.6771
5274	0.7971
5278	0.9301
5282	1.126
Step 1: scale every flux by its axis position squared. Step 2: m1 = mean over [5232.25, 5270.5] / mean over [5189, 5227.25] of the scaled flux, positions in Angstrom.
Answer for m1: 1.1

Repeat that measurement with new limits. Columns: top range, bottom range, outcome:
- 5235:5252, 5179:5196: 1.46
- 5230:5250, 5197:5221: 1.19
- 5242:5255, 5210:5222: 1.13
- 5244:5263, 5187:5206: 1.23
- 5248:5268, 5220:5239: 1.00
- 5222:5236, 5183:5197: 1.23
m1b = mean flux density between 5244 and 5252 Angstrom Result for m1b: 0.869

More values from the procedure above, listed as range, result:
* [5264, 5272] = 0.706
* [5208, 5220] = 0.8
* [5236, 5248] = 0.977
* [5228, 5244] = 0.891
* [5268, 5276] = 0.737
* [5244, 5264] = 0.854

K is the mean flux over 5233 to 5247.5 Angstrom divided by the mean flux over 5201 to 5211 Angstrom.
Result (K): 1.3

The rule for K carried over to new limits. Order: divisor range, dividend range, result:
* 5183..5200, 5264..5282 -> 1.21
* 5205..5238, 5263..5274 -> 0.92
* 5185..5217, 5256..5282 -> 1.14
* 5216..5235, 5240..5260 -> 1.12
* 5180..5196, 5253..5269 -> 1.27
